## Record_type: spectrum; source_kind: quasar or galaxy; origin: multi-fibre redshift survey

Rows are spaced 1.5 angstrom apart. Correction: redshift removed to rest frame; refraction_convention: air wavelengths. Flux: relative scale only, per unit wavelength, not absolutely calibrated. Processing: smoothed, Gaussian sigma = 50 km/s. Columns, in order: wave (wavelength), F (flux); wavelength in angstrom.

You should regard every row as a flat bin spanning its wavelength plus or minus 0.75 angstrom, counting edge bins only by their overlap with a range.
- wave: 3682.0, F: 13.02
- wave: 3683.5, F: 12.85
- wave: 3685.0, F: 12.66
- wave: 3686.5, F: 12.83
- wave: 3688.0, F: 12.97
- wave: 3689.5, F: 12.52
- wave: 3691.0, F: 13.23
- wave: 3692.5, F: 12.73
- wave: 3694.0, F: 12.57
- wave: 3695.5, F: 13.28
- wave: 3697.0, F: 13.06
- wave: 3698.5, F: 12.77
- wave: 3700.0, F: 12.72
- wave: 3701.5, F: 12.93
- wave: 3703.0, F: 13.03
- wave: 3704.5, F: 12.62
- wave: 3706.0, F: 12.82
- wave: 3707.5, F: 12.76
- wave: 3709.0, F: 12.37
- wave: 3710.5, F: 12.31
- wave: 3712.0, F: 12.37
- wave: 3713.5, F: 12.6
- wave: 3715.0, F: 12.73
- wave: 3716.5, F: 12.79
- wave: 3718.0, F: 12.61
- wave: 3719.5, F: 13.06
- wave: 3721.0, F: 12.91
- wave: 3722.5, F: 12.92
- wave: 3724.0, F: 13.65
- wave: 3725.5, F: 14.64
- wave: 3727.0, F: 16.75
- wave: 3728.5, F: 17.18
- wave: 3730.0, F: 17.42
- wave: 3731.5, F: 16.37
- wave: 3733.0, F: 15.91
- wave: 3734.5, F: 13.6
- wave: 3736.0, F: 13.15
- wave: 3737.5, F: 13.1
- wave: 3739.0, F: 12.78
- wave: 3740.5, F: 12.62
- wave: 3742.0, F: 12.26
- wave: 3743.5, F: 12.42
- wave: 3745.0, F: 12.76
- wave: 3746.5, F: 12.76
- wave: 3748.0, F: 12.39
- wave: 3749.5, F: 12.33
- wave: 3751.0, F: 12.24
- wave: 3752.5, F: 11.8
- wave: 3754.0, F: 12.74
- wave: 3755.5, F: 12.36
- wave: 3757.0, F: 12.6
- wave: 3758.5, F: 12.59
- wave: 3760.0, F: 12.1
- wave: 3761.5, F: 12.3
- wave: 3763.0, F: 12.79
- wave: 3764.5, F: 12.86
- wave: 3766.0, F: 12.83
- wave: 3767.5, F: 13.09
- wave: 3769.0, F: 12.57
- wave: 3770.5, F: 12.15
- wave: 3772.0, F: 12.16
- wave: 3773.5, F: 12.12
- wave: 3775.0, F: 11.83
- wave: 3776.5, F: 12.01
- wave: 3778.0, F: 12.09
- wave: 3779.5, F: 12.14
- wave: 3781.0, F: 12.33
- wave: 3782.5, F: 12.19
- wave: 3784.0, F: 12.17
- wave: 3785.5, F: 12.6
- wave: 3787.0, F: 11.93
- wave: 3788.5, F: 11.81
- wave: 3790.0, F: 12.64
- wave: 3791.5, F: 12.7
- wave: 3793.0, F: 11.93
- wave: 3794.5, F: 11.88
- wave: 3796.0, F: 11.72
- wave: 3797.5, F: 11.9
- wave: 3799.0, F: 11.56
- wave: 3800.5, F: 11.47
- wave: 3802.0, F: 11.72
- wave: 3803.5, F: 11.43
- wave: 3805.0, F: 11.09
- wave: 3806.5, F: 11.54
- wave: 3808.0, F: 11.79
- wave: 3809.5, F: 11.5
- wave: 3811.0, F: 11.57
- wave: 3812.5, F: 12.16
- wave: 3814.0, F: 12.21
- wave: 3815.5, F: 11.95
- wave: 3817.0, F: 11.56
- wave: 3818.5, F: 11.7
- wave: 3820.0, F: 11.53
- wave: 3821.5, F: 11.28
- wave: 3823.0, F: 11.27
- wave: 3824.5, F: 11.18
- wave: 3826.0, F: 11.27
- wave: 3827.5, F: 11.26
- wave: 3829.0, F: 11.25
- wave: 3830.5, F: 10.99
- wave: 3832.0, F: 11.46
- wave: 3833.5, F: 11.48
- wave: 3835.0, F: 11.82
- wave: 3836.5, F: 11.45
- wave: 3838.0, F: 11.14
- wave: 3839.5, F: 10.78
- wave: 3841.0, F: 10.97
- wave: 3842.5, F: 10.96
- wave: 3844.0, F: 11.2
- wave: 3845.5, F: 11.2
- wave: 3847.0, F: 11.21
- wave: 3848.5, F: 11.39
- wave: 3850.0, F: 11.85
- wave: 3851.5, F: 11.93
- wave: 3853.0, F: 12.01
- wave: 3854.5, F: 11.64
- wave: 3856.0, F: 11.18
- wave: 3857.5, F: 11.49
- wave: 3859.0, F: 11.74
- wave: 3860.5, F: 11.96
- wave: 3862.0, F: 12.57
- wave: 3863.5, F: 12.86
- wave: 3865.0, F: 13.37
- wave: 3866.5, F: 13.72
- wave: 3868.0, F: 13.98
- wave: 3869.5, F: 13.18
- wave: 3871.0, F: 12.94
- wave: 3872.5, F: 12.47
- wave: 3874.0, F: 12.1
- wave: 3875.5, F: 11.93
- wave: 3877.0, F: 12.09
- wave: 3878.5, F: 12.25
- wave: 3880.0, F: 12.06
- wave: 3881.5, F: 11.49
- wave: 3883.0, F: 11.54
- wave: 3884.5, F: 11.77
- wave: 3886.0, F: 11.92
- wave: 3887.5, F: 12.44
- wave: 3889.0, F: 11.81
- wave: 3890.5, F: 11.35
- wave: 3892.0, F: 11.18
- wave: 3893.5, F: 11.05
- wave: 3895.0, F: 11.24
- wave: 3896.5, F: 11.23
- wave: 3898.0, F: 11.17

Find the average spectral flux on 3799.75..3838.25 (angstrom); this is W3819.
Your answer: 11.5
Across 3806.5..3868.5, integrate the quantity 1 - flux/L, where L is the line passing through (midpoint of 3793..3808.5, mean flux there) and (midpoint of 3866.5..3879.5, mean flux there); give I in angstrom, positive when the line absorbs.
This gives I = 2.4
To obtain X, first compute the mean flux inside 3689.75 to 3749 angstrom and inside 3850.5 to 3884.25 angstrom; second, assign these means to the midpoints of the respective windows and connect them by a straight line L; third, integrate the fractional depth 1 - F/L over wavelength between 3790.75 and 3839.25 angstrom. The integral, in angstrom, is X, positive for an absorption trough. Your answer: 4.1 angstrom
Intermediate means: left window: 13.3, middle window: 11.6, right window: 12.3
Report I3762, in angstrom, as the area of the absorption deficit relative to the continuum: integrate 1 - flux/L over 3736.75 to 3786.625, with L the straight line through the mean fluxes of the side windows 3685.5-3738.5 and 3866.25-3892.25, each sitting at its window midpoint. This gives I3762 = 2.55 angstrom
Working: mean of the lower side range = 13.5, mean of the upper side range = 12.2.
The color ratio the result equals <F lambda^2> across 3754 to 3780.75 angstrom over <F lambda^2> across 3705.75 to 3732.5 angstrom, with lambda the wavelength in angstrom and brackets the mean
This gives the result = 0.92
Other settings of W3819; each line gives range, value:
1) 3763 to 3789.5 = 12.3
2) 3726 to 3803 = 12.8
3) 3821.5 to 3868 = 11.7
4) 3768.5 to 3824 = 11.9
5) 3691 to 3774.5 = 13.1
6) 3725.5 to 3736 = 15.9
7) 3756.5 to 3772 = 12.6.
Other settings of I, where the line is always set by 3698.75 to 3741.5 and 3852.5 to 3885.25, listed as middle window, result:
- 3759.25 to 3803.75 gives 3.0 angstrom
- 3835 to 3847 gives 1.3 angstrom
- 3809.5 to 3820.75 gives 0.9 angstrom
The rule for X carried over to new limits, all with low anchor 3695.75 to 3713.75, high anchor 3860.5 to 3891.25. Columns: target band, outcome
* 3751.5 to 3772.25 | 0.2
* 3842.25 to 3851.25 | 0.8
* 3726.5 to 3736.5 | -2.5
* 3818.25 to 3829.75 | 1.1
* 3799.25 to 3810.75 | 0.9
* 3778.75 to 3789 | 0.3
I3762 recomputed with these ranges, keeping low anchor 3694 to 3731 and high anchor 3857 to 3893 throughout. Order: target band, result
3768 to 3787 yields 1.1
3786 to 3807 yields 1.6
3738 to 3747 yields 0.4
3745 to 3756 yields 0.6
